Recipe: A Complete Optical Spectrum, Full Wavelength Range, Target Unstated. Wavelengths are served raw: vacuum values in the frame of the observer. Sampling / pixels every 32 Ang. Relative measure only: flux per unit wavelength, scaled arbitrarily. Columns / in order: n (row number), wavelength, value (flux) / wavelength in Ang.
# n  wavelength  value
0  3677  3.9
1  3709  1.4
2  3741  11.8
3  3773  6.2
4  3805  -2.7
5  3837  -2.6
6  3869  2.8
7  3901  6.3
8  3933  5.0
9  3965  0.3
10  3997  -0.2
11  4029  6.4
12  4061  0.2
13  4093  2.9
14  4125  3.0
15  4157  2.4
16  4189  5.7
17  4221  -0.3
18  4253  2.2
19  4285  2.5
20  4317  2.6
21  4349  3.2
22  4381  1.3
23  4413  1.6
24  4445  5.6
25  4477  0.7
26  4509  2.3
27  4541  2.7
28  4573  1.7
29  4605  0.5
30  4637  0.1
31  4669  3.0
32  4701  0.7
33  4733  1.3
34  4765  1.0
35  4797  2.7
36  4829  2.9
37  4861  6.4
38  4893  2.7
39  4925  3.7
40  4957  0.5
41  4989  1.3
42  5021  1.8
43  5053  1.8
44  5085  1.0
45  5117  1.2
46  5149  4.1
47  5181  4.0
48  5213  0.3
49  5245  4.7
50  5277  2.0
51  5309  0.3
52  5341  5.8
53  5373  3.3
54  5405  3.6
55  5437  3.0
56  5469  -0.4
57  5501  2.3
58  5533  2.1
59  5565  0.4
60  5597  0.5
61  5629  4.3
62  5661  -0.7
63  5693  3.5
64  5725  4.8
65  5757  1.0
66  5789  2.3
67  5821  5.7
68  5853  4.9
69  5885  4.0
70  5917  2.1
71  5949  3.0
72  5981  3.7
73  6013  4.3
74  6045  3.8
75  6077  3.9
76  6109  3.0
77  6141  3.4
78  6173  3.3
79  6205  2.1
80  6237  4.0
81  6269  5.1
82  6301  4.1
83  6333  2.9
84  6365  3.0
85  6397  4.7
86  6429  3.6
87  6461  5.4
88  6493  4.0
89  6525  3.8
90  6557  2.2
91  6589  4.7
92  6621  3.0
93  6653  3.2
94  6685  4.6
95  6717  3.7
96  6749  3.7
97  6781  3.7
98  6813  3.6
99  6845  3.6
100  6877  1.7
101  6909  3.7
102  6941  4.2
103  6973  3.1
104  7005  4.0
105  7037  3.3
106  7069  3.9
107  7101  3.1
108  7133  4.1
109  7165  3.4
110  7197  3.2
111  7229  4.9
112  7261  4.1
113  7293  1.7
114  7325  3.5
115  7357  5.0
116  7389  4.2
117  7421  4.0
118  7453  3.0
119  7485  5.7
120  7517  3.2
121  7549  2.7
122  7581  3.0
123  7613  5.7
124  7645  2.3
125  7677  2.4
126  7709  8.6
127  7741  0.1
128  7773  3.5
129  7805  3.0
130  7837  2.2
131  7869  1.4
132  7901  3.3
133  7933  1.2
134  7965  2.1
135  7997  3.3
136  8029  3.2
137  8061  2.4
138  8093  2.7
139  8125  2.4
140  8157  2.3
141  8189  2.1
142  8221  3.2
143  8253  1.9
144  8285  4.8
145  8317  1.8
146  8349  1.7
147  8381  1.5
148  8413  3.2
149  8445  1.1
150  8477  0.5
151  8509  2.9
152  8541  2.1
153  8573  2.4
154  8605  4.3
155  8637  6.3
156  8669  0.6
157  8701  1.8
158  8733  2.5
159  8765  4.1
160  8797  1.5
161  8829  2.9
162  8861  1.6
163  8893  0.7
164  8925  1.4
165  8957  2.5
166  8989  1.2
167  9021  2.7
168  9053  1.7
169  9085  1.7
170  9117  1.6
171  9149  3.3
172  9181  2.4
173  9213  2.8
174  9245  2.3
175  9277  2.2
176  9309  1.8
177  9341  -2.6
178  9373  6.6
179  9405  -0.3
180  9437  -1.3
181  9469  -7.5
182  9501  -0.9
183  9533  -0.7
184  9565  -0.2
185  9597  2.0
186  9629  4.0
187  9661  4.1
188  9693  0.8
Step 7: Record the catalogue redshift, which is 0.54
